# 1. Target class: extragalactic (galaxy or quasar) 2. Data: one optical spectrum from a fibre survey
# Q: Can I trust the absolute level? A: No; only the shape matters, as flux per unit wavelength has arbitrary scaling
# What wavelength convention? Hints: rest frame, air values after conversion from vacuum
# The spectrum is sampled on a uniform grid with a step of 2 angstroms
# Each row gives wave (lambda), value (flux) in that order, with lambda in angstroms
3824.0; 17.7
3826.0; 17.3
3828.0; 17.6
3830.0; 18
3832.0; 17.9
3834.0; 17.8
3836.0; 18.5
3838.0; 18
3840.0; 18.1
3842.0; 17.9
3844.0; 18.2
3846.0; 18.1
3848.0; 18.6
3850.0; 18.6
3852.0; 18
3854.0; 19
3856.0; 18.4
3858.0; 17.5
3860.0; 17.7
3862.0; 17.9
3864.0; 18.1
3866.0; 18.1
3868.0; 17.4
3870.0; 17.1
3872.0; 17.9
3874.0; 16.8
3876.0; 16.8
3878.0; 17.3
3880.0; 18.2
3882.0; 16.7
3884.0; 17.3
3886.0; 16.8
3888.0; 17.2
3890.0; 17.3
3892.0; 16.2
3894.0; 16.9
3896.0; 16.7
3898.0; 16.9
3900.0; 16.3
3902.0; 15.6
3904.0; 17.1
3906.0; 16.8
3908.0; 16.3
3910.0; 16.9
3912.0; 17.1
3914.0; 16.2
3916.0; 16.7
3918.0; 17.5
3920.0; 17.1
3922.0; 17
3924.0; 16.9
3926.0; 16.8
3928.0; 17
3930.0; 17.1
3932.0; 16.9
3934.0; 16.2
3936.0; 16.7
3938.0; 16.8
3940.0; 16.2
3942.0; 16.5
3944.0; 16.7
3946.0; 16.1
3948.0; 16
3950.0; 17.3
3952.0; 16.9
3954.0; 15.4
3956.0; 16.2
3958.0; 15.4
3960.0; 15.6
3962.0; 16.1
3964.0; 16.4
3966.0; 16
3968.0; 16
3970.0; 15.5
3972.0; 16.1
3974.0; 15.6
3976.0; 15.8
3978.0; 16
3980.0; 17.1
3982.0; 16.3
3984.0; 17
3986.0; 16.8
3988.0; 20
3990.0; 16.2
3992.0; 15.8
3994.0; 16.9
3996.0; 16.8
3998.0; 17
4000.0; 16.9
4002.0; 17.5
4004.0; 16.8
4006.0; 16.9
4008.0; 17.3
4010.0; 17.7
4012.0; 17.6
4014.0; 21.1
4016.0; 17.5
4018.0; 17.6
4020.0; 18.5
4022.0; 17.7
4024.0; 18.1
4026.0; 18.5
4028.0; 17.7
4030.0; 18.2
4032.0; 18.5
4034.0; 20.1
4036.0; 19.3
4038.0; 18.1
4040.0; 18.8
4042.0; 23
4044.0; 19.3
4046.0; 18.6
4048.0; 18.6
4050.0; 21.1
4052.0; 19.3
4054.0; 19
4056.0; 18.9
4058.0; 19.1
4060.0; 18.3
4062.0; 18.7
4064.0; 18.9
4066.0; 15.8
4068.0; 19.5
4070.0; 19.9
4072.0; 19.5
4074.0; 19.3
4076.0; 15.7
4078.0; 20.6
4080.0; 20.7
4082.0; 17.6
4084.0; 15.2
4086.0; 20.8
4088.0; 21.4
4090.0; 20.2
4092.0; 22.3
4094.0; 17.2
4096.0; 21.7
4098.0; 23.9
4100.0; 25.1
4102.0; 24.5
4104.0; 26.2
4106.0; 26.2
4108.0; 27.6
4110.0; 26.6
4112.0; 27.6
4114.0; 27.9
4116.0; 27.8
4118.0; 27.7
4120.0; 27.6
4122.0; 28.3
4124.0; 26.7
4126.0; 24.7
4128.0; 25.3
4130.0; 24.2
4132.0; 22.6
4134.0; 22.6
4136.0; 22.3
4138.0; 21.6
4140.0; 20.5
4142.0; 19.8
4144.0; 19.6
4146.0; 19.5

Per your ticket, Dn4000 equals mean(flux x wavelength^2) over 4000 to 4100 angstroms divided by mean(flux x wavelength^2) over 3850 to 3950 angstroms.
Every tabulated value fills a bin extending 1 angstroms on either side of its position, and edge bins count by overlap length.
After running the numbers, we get 1.2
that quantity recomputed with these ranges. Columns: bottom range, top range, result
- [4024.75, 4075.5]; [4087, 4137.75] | 1.34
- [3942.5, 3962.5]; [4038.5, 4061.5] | 1.26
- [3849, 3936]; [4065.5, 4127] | 1.48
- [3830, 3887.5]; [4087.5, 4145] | 1.54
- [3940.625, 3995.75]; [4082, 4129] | 1.59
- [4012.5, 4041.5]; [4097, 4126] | 1.49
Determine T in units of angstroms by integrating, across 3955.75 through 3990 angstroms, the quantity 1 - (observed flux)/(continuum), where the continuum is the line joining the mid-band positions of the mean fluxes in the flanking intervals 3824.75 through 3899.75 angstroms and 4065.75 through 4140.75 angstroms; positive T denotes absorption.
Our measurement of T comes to 6.3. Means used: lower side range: 17.6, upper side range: 22.8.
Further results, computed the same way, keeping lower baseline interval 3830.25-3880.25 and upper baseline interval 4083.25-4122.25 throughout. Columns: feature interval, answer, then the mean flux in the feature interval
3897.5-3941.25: 6.33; 16.7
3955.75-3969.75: 3.22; 15.9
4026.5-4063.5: 5.93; 19.1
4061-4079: 3.67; 18.7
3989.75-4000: 2.34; 16.6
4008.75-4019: 1.73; 18.3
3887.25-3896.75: 1.01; 16.9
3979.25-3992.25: 2.55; 17.1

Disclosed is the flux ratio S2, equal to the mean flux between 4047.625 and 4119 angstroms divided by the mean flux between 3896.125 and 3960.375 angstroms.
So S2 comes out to 1.3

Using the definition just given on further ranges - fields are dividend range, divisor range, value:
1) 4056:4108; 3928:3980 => 1.26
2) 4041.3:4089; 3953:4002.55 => 1.16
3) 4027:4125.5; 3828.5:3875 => 1.19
